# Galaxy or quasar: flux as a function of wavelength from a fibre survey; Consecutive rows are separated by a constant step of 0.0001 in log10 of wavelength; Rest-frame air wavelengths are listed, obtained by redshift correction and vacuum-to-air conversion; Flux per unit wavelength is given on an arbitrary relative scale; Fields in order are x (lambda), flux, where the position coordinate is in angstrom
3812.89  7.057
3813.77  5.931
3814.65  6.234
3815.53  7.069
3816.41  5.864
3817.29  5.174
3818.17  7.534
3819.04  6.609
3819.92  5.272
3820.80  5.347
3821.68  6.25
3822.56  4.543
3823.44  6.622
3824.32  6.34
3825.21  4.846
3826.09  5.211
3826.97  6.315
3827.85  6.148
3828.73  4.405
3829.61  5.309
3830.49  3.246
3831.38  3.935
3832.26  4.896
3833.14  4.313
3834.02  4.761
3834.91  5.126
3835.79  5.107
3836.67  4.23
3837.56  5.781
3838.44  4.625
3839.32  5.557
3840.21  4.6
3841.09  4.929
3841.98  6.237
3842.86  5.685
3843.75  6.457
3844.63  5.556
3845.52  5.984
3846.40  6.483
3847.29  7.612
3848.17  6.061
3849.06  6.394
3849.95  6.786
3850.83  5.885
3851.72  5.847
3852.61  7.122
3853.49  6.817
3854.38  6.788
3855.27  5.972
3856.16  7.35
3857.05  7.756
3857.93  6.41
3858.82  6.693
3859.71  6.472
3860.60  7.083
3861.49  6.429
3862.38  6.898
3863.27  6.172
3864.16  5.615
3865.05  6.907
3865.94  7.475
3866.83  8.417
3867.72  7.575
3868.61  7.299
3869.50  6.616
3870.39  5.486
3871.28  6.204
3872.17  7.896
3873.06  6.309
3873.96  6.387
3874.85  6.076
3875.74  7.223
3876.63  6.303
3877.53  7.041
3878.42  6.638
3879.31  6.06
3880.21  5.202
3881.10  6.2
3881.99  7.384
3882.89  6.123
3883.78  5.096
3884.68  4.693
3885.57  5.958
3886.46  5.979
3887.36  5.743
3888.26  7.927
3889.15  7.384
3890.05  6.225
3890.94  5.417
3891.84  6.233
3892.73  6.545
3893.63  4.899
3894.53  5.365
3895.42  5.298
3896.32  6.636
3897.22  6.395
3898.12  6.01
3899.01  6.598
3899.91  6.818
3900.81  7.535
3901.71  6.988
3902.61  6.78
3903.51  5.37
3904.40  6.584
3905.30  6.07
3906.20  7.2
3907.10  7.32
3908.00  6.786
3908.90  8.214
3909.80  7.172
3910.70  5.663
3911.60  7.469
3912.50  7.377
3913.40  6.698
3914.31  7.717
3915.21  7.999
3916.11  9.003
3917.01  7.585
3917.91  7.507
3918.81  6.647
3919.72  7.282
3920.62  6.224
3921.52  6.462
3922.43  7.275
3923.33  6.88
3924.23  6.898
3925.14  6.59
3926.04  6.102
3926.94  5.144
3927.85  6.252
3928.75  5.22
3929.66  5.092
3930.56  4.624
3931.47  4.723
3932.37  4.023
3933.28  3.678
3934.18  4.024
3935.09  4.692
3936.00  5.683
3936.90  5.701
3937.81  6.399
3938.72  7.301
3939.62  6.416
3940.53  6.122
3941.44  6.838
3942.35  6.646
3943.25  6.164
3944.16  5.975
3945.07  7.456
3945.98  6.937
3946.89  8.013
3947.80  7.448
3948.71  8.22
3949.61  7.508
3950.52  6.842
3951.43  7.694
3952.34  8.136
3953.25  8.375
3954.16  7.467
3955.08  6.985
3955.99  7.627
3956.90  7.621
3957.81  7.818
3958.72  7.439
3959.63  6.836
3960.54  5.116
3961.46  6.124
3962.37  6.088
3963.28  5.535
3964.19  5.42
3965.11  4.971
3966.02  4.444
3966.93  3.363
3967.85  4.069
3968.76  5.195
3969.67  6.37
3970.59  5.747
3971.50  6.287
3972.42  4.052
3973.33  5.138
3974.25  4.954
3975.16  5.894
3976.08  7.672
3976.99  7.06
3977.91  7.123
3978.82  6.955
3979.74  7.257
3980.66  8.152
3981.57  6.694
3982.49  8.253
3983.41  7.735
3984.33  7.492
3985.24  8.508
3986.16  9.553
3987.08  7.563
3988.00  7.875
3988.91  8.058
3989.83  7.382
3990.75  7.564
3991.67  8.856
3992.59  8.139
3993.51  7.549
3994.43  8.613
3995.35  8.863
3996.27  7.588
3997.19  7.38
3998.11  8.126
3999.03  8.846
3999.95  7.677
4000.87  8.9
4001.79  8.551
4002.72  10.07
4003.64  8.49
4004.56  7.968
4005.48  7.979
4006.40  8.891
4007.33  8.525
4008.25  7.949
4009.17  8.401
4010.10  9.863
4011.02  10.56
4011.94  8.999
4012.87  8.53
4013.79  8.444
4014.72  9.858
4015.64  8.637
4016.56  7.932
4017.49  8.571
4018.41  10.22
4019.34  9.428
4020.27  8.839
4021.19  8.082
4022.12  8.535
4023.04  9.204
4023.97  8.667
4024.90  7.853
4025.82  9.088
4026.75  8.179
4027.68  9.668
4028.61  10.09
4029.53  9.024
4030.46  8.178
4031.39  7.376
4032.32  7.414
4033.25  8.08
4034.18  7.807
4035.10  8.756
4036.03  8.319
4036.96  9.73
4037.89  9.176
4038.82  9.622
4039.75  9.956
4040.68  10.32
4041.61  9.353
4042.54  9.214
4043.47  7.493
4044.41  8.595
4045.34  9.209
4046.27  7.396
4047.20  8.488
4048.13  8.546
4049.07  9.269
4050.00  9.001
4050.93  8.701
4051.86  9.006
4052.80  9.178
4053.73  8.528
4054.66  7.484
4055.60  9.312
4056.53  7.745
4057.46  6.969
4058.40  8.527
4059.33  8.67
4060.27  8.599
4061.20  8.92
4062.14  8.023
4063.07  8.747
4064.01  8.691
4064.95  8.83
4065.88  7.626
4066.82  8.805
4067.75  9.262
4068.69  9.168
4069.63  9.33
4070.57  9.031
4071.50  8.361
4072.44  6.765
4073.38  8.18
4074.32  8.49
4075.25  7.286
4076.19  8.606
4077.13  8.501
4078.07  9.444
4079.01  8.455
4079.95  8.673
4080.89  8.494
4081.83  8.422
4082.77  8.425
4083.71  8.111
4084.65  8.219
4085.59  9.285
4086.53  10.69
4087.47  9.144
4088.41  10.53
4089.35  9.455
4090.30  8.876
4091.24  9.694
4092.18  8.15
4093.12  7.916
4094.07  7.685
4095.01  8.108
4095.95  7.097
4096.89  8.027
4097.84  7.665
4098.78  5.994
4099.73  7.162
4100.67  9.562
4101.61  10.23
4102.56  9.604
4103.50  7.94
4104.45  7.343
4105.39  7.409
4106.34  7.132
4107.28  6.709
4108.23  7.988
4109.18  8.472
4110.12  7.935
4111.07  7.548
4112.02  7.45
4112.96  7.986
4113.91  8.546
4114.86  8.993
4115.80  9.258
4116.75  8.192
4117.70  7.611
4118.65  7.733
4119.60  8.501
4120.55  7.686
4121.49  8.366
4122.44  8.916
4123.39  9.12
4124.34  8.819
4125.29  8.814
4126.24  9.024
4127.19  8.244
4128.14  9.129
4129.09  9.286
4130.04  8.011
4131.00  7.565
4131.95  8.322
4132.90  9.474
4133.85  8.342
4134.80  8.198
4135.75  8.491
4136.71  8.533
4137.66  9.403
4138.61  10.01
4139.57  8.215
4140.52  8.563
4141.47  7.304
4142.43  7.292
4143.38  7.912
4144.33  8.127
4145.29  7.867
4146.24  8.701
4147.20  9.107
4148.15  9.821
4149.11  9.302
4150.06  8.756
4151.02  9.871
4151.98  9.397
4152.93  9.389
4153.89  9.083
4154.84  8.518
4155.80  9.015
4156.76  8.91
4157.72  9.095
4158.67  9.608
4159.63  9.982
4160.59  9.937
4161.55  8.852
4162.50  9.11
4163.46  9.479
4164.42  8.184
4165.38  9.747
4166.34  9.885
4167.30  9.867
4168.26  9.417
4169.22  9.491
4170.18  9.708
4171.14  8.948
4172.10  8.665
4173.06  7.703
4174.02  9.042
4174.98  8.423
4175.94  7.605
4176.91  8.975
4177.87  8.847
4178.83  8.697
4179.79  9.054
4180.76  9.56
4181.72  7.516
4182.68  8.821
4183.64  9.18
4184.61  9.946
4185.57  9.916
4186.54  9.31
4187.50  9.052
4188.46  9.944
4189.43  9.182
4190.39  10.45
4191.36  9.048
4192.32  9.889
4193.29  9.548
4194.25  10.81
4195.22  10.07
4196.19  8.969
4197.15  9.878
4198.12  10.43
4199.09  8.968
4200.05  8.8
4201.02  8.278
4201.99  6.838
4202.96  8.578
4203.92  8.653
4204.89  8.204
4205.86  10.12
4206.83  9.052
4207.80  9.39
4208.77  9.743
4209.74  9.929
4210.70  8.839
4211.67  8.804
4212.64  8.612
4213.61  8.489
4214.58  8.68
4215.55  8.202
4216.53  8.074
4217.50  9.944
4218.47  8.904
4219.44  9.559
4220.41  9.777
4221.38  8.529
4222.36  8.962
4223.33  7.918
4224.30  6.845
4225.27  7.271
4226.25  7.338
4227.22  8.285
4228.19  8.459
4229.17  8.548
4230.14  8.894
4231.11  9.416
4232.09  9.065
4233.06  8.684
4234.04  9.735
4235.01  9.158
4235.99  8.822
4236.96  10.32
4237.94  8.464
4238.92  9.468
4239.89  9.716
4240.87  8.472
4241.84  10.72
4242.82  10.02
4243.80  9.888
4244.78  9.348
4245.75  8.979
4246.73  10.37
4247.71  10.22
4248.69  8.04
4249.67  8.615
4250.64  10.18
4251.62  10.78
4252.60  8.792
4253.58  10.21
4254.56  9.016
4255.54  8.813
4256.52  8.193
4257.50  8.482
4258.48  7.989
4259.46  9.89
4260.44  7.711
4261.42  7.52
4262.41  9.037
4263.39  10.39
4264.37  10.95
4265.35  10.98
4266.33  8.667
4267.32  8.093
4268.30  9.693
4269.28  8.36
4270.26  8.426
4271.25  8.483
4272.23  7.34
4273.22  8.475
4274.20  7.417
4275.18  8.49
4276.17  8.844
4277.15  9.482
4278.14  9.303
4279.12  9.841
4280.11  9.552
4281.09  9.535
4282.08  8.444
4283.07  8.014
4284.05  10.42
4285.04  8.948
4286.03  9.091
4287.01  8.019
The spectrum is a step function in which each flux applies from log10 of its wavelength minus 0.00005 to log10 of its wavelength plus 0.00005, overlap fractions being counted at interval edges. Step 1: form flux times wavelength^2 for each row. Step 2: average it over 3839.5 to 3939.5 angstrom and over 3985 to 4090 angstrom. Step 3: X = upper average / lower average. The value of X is 1.5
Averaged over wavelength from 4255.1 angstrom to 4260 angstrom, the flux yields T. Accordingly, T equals 8.67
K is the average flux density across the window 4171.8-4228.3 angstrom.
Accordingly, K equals 8.93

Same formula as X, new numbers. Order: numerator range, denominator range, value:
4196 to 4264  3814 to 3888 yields 1.79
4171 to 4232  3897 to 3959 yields 1.53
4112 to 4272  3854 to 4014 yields 1.48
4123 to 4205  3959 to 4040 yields 1.25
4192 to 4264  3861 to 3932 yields 1.63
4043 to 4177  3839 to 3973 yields 1.49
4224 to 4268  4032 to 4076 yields 1.16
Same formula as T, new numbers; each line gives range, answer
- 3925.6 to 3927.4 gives 5.62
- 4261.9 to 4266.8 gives 10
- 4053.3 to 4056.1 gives 8.43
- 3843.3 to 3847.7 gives 6.4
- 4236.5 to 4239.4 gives 9.38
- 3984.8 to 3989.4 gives 8.31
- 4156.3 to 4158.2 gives 9.03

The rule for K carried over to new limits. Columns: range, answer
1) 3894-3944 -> 6.38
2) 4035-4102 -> 8.63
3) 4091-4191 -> 8.67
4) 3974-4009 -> 7.94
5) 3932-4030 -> 7.43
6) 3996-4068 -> 8.68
